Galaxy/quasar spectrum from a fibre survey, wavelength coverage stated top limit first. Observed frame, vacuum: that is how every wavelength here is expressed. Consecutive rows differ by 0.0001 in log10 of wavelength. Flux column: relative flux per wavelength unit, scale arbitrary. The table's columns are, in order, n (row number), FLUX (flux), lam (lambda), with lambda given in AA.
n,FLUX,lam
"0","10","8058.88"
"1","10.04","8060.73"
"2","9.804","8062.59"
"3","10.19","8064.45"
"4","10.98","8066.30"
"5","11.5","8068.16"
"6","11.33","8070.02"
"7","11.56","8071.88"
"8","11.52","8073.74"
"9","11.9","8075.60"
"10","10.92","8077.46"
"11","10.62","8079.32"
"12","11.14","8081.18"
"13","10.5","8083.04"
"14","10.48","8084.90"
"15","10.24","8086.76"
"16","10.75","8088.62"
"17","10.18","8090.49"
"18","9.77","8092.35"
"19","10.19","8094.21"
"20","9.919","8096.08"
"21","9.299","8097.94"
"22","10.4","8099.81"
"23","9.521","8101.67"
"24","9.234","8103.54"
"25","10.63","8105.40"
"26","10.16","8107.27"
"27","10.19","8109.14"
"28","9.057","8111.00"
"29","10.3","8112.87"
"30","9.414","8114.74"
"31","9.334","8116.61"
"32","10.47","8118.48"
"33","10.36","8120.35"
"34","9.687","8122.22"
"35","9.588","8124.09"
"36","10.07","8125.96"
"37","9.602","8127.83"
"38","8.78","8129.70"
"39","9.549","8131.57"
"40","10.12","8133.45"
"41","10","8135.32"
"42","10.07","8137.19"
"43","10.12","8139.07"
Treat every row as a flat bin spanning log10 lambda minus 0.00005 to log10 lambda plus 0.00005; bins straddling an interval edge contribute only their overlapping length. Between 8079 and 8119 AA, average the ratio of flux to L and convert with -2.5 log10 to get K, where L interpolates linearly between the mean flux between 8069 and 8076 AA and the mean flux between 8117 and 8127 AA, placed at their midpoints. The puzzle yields 0.067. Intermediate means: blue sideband 11.5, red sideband 9.99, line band 10.1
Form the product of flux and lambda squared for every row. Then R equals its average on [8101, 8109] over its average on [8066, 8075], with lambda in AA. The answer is 0.88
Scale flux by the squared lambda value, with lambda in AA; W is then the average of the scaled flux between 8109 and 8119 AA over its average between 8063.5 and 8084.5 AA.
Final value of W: 0.89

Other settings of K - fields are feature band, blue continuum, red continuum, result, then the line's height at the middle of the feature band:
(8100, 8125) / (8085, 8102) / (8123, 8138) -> 0.00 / 9.89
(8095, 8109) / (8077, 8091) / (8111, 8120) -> 0.03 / 10.2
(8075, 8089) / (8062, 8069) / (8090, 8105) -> -0.06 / 10.2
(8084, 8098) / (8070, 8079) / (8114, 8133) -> 0.07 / 10.8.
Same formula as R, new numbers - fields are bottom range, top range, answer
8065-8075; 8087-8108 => 0.89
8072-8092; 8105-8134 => 0.91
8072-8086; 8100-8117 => 0.89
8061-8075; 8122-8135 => 0.89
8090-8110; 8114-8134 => 0.98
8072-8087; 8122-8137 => 0.89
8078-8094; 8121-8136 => 0.94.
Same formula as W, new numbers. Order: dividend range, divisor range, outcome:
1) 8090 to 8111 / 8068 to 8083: 0.89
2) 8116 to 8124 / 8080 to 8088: 0.95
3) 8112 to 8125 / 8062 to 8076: 0.90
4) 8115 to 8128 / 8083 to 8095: 0.97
